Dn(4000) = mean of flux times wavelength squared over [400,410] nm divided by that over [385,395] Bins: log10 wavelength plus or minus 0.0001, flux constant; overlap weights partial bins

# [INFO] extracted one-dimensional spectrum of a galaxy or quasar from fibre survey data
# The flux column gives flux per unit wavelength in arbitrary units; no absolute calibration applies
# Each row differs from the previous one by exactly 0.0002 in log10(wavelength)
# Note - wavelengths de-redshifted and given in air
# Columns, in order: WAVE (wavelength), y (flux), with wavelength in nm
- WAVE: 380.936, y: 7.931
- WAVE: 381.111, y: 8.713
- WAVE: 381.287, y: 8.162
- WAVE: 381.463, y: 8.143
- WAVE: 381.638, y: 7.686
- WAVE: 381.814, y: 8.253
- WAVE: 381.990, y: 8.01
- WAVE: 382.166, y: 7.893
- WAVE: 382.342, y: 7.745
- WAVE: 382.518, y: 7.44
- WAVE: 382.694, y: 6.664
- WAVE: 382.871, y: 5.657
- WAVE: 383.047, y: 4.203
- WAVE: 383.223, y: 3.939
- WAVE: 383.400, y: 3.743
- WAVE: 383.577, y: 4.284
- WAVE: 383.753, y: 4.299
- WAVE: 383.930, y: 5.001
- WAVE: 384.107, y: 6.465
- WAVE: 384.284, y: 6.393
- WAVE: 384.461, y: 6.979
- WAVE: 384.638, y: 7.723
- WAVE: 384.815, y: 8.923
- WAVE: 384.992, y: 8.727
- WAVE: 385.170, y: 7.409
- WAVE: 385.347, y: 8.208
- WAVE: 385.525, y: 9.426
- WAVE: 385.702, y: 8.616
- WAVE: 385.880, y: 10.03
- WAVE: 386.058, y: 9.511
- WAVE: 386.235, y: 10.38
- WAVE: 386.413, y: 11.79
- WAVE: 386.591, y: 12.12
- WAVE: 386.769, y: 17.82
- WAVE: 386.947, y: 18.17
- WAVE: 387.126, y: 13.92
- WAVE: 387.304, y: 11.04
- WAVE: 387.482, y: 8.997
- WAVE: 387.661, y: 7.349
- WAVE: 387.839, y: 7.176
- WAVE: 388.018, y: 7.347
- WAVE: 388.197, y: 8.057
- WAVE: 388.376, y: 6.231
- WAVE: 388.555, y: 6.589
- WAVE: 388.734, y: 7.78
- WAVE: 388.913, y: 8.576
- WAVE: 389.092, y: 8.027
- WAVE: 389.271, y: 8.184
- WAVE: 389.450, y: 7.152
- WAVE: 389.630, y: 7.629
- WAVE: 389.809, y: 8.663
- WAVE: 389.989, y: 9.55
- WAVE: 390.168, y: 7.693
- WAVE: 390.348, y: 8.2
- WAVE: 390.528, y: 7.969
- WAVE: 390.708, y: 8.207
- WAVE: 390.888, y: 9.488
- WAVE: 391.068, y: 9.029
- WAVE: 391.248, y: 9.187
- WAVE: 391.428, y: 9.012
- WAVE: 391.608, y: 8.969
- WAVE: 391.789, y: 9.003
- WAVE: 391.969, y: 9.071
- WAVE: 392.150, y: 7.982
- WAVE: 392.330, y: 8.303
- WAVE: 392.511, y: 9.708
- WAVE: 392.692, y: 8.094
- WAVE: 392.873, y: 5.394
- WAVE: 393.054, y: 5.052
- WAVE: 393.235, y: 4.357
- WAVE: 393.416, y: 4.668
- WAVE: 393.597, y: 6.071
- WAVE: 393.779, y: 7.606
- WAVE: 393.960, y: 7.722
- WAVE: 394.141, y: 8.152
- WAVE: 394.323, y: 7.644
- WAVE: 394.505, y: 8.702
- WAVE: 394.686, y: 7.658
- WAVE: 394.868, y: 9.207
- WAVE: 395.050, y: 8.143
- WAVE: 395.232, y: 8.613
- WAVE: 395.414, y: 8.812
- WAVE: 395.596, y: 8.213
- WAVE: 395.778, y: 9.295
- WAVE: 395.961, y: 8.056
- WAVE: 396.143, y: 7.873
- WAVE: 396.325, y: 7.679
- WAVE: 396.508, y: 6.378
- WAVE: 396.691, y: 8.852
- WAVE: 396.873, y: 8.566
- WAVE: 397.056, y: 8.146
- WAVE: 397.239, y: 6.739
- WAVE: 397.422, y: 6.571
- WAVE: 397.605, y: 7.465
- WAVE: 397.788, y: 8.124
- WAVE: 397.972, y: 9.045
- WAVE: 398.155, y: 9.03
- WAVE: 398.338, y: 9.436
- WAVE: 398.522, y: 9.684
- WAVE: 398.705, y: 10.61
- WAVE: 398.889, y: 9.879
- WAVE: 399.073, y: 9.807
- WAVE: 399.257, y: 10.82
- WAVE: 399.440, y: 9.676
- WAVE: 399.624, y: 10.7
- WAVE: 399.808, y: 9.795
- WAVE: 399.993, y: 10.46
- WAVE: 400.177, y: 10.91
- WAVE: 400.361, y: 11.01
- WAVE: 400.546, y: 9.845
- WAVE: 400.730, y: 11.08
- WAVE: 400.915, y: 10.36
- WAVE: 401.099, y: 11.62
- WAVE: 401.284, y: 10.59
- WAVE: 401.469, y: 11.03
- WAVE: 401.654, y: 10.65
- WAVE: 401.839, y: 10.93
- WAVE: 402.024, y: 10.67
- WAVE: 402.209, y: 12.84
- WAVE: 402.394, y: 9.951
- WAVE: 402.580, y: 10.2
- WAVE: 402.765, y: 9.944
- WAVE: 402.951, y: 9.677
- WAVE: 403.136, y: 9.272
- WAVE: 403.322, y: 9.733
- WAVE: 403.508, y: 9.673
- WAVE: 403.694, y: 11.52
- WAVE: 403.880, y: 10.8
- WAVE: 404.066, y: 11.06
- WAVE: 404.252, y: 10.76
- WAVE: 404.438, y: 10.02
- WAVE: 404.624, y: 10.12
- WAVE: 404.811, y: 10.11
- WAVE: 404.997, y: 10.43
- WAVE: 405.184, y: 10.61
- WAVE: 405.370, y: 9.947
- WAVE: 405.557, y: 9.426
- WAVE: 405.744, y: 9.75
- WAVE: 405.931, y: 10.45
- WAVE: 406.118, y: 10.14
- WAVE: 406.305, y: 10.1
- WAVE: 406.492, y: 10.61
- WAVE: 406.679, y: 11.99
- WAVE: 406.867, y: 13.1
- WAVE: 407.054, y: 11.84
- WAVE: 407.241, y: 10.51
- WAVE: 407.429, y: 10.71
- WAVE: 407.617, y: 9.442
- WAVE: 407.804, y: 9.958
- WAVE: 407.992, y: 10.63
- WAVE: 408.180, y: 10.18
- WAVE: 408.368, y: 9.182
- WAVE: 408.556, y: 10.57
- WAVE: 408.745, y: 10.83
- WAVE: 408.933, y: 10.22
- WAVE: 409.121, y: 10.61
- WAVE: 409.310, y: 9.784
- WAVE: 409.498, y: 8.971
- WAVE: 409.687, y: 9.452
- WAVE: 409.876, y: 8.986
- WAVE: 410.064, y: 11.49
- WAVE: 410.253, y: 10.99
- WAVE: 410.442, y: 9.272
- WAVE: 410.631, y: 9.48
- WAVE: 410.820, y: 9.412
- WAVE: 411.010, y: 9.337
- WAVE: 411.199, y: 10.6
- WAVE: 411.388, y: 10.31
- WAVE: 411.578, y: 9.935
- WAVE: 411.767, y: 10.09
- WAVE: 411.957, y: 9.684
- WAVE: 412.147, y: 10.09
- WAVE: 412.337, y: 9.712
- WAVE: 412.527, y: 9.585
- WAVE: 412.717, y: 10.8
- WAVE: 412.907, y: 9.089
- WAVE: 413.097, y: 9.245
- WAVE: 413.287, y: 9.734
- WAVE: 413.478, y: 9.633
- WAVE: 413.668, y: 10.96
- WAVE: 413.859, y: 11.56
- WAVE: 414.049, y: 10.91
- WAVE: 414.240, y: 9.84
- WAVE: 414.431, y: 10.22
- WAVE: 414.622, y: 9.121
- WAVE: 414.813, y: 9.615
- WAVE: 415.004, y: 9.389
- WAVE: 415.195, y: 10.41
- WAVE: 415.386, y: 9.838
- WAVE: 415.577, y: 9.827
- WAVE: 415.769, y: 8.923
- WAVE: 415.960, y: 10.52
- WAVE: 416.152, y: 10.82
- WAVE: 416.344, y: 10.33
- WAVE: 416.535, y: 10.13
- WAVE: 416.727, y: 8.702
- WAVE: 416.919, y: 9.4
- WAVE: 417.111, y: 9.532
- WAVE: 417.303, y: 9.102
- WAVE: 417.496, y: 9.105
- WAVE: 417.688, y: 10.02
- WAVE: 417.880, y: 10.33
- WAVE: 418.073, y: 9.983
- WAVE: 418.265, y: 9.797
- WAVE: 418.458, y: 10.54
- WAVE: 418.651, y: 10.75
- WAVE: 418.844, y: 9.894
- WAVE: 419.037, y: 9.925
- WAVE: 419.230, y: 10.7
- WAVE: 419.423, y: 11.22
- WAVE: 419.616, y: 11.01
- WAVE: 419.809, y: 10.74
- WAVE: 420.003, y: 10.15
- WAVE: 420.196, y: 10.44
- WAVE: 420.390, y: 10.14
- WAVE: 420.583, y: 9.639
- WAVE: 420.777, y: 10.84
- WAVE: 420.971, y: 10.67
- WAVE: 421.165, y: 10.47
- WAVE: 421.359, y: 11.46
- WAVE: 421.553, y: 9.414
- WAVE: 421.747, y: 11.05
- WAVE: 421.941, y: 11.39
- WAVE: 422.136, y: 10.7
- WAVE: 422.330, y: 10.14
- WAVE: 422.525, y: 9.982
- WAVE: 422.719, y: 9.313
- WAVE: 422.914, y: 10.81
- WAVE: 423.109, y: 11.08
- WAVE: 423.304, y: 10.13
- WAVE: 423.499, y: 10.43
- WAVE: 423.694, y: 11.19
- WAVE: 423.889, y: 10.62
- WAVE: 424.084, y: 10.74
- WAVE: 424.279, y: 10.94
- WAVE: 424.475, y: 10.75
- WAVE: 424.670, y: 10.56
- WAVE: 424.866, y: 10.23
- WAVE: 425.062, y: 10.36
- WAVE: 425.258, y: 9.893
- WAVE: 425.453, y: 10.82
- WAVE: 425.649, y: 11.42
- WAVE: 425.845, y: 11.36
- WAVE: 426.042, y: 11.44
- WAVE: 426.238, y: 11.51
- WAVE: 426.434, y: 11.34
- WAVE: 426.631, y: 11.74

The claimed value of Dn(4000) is 1.30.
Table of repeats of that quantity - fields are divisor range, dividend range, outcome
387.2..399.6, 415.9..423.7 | 1.43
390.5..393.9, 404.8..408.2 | 1.46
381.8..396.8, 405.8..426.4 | 1.45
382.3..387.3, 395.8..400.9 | 1.15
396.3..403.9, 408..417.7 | 1.08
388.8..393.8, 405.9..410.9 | 1.43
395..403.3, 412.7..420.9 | 1.15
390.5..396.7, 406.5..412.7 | 1.40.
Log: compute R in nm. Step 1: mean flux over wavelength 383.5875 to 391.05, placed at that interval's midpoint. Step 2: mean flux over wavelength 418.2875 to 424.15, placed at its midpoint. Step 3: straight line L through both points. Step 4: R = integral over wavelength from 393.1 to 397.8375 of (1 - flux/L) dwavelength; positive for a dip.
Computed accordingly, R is 0.80 nm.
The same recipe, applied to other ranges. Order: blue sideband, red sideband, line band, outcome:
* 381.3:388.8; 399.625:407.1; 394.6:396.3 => 0.21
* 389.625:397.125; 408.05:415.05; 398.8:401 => -0.41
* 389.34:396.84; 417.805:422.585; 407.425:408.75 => -0.11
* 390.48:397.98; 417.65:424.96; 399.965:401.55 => -0.42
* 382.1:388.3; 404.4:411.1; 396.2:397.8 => 0.30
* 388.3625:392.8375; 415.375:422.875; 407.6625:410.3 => -0.16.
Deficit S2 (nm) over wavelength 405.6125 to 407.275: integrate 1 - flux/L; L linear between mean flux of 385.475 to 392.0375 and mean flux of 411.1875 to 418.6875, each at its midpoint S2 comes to -0.20 nm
